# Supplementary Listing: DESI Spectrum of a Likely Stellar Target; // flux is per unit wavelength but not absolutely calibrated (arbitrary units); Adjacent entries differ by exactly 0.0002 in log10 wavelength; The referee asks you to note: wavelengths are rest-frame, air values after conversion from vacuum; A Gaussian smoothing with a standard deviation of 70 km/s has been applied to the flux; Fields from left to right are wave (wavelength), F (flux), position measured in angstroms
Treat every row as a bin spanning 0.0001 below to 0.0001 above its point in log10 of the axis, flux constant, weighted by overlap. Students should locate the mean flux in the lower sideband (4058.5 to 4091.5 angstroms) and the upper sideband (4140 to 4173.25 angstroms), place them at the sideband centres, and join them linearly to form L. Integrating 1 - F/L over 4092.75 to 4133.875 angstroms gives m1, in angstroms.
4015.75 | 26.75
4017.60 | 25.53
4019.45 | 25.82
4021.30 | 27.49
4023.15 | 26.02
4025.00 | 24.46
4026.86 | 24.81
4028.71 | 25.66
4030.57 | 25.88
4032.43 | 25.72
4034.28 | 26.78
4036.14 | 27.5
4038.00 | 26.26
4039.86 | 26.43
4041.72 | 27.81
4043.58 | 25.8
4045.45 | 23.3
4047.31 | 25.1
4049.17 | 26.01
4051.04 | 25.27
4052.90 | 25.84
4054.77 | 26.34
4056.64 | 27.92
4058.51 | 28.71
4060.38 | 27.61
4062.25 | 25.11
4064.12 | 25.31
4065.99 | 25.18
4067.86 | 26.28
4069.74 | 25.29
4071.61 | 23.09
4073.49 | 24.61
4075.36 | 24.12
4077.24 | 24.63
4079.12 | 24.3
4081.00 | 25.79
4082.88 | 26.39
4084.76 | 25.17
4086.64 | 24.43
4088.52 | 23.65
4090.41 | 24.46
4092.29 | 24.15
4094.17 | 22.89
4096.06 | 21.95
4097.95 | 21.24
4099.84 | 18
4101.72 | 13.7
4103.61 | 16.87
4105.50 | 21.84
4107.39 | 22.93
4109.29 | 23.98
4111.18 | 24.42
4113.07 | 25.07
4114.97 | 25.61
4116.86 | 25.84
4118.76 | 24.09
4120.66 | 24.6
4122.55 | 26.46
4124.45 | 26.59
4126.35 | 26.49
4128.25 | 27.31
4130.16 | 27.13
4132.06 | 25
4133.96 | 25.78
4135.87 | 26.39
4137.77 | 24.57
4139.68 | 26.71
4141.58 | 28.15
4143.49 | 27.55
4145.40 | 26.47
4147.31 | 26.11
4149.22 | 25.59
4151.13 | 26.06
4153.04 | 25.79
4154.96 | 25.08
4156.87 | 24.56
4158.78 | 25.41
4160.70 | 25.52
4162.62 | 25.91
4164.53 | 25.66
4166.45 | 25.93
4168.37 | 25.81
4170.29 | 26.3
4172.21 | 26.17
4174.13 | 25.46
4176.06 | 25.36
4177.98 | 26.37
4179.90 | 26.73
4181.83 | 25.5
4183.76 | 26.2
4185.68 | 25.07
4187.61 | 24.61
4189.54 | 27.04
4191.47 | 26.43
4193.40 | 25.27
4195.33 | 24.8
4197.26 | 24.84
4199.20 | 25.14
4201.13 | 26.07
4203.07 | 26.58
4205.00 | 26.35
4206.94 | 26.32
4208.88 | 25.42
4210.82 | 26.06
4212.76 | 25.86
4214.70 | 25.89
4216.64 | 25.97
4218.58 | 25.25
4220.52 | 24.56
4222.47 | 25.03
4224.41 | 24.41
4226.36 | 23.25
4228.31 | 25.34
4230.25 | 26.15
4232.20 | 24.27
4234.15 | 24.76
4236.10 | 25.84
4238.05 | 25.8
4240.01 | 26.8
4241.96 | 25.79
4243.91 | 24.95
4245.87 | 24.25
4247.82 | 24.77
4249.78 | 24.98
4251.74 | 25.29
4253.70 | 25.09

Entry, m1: 3.32 angstroms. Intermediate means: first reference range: 25.1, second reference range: 26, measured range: 23.5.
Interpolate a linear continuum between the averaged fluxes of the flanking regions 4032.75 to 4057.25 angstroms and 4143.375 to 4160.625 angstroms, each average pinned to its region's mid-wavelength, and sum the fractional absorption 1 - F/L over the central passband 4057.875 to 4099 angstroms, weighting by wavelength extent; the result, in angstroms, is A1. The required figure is 2.1 angstroms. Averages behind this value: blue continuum 26.2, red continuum 25.7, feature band 24.7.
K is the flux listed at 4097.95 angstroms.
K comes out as 21.24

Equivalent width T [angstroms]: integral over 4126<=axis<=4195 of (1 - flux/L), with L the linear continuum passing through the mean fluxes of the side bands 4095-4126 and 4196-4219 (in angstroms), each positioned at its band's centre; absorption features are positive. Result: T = -4.7 angstroms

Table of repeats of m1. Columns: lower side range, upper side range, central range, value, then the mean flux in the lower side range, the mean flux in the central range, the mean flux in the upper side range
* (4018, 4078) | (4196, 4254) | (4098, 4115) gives 3.0 angstroms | 25.8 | 21.1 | 25.4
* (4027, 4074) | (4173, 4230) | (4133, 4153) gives -0.5 angstroms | 25.9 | 26.3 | 25.6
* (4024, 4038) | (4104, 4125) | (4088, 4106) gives 2.9 angstroms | 25.9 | 20.8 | 24.4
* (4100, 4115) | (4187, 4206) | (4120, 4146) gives -4.3 angstroms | 21.4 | 26.4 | 25.7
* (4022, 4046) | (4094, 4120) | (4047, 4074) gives -1.5 angstroms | 25.9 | 25.9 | 22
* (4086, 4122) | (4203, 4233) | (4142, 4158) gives -1.5 angstroms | 22.6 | 26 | 25.4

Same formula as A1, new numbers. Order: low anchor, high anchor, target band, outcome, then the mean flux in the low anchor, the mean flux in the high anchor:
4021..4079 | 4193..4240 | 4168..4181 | -0.27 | 25.8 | 25.4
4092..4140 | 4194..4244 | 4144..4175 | -1.61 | 23.8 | 25.5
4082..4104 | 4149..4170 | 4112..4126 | -1.24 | 22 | 25.6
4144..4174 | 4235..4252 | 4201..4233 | 0.07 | 25.8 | 25.4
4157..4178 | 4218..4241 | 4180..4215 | -0.46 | 25.7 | 25.1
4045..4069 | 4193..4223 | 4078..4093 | 0.67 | 26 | 25.6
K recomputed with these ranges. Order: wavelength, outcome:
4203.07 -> 26.58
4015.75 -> 26.75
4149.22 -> 25.59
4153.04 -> 25.79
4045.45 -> 23.3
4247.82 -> 24.77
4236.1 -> 25.84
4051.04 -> 25.27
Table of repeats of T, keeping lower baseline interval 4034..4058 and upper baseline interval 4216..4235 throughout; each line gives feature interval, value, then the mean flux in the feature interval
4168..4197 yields -0.7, 25.8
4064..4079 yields 0.7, 24.8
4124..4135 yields -0.3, 26.4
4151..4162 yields 0.0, 25.4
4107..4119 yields 0.5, 24.7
